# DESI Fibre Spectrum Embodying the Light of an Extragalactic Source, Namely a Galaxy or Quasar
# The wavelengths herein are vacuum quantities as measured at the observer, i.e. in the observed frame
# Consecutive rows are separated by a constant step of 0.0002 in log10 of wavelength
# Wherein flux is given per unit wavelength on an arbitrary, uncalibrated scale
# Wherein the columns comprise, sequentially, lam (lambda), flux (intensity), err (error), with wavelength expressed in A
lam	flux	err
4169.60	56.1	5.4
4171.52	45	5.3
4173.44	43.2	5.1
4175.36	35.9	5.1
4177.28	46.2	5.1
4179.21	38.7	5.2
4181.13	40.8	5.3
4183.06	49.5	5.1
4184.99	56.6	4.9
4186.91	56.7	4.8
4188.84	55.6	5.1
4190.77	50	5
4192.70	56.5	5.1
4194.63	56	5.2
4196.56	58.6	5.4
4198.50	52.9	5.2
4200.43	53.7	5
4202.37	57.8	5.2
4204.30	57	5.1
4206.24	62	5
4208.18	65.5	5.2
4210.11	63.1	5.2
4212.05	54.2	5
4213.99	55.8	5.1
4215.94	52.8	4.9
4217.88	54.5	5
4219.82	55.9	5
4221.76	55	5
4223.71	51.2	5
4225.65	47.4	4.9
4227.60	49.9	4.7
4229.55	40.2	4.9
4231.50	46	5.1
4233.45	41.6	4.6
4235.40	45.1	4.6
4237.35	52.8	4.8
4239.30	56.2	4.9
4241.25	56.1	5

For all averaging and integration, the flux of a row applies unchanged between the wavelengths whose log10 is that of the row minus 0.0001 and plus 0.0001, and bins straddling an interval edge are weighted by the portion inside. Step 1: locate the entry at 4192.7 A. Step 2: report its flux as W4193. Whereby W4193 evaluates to 56.5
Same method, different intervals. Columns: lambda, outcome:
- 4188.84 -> 55.6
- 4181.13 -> 40.8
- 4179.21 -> 38.7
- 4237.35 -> 52.8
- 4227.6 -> 49.9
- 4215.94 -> 52.8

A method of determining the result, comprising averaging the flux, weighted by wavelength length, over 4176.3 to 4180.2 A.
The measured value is 42.4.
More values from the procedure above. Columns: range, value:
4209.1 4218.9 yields 56.1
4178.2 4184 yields 43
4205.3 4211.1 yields 63.6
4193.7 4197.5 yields 57.3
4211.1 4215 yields 54.9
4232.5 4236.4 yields 43.4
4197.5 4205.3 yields 55.3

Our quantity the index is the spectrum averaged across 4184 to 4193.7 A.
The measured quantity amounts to 55.1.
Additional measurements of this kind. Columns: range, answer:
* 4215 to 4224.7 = 53.9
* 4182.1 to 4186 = 53.2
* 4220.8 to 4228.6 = 50.8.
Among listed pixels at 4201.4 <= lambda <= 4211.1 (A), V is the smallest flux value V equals 57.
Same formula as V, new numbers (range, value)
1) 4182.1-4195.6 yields 49.5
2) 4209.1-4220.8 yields 52.8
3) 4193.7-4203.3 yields 52.9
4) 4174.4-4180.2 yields 35.9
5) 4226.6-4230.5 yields 40.2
